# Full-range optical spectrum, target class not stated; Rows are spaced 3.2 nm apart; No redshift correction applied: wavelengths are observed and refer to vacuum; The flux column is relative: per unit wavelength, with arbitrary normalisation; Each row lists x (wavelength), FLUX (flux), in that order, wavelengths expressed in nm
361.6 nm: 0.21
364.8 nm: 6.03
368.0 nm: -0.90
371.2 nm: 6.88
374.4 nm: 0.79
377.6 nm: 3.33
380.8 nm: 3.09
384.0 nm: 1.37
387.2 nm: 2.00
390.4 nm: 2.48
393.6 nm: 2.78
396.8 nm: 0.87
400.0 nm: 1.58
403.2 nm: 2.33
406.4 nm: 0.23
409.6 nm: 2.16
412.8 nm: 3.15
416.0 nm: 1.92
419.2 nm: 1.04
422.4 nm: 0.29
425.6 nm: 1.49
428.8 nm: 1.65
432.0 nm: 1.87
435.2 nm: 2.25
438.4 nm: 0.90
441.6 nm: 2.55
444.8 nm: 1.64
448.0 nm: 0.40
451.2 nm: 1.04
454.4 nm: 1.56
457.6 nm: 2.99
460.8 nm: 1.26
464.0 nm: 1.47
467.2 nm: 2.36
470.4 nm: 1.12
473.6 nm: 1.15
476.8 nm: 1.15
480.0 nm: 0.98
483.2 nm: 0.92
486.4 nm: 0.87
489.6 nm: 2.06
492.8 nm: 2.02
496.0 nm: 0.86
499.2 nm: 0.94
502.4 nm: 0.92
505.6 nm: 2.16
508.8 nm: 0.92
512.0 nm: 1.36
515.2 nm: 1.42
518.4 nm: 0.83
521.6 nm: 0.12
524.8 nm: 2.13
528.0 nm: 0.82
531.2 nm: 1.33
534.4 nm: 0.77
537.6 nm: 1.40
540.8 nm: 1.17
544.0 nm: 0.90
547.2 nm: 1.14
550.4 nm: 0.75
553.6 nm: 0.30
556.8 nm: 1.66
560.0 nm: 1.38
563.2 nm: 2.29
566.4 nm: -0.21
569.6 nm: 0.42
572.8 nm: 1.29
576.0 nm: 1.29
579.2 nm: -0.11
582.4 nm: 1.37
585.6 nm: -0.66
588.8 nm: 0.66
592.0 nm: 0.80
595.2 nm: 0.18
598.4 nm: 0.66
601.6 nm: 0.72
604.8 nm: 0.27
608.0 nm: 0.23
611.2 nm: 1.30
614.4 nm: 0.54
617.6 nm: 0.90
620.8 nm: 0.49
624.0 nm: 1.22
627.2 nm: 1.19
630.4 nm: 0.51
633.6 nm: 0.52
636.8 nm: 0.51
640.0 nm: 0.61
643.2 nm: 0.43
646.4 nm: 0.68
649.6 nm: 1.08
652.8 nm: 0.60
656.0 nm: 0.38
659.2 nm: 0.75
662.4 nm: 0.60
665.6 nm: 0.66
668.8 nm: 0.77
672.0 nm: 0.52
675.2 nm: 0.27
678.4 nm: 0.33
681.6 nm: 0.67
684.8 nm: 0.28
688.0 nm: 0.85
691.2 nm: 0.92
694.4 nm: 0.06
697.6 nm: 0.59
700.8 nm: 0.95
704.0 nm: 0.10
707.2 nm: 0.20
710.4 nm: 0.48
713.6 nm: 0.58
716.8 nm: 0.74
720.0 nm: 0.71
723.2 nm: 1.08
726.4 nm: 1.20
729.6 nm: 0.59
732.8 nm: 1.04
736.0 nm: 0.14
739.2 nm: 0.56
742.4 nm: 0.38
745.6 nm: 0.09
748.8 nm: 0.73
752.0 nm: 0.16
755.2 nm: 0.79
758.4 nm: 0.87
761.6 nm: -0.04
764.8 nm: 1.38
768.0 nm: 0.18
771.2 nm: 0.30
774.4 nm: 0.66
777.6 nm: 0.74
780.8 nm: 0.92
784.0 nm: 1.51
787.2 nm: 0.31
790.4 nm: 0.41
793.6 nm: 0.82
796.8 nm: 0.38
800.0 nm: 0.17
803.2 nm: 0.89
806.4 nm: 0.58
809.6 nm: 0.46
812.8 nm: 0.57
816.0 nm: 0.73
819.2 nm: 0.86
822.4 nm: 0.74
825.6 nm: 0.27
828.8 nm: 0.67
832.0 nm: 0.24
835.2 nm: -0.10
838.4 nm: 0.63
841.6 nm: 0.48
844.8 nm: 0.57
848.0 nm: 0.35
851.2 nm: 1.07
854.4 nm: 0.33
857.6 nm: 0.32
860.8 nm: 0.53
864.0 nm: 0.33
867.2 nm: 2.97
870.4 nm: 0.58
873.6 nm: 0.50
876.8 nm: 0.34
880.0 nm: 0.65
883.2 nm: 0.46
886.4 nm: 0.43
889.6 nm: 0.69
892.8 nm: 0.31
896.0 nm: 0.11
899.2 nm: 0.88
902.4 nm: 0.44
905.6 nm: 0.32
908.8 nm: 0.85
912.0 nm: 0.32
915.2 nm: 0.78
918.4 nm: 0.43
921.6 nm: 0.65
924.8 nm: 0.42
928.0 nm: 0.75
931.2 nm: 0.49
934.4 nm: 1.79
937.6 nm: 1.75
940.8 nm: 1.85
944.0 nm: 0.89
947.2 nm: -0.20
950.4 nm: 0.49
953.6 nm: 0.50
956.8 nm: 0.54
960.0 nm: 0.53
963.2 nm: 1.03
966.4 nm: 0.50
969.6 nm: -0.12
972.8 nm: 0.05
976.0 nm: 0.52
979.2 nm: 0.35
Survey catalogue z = 1.325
